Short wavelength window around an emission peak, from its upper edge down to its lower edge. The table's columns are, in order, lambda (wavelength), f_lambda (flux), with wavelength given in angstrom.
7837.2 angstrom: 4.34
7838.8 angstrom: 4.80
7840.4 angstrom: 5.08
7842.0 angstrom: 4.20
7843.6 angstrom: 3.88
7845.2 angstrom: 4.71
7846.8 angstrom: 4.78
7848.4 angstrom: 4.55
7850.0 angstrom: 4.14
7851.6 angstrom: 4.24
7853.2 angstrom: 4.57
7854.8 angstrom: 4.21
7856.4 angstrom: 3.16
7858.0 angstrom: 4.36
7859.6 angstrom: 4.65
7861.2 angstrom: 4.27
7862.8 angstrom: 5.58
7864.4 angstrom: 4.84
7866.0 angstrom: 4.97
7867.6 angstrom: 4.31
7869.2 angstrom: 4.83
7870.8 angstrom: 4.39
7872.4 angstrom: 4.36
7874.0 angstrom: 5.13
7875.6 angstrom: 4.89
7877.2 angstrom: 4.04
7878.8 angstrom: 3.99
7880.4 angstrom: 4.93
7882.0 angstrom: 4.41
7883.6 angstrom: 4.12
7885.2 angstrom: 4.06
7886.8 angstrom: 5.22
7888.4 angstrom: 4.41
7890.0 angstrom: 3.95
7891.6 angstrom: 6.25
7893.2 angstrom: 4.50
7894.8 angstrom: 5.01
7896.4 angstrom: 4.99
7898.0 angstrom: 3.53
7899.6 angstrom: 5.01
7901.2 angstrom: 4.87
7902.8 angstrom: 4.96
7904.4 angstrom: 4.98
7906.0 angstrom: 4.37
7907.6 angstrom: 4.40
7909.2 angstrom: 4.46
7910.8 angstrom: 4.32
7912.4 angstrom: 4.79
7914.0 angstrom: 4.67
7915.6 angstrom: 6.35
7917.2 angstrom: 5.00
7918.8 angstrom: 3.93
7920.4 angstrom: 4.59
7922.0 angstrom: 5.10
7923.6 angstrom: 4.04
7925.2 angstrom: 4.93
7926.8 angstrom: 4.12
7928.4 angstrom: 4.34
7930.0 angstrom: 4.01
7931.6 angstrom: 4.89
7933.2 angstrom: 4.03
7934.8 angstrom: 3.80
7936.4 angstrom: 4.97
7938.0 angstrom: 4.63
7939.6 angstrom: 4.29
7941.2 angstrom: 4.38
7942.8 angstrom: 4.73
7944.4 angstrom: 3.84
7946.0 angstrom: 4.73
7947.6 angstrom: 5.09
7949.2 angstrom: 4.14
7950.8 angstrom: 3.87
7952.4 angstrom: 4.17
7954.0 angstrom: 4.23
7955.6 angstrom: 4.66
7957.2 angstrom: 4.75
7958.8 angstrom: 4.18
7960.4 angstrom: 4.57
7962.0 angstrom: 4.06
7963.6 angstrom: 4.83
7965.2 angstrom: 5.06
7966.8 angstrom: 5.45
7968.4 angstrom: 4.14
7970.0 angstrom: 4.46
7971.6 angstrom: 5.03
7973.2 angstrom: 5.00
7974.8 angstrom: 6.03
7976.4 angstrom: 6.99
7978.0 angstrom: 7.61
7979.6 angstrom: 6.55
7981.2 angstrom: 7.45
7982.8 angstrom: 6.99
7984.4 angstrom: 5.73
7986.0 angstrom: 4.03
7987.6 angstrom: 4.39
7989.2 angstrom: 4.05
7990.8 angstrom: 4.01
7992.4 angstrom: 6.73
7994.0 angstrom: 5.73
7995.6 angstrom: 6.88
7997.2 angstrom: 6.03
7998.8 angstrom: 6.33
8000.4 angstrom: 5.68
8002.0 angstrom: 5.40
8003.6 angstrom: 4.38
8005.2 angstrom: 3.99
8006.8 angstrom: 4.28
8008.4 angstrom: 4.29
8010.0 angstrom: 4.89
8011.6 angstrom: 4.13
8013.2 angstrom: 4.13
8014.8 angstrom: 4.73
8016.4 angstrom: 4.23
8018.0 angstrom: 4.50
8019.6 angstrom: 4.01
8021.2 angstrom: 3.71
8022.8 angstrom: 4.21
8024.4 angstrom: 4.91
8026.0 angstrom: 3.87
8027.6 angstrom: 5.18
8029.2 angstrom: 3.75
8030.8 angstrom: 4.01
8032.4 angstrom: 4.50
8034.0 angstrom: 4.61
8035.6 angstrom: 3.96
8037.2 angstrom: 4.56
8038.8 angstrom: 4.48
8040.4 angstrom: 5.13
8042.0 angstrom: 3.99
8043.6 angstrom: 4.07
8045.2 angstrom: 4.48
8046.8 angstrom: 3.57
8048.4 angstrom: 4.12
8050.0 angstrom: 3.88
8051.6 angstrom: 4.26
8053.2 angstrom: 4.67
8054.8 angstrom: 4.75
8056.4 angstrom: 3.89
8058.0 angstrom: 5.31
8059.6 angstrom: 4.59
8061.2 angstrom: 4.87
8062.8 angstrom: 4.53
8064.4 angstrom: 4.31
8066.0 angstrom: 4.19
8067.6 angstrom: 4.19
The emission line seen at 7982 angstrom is [S II] 6716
